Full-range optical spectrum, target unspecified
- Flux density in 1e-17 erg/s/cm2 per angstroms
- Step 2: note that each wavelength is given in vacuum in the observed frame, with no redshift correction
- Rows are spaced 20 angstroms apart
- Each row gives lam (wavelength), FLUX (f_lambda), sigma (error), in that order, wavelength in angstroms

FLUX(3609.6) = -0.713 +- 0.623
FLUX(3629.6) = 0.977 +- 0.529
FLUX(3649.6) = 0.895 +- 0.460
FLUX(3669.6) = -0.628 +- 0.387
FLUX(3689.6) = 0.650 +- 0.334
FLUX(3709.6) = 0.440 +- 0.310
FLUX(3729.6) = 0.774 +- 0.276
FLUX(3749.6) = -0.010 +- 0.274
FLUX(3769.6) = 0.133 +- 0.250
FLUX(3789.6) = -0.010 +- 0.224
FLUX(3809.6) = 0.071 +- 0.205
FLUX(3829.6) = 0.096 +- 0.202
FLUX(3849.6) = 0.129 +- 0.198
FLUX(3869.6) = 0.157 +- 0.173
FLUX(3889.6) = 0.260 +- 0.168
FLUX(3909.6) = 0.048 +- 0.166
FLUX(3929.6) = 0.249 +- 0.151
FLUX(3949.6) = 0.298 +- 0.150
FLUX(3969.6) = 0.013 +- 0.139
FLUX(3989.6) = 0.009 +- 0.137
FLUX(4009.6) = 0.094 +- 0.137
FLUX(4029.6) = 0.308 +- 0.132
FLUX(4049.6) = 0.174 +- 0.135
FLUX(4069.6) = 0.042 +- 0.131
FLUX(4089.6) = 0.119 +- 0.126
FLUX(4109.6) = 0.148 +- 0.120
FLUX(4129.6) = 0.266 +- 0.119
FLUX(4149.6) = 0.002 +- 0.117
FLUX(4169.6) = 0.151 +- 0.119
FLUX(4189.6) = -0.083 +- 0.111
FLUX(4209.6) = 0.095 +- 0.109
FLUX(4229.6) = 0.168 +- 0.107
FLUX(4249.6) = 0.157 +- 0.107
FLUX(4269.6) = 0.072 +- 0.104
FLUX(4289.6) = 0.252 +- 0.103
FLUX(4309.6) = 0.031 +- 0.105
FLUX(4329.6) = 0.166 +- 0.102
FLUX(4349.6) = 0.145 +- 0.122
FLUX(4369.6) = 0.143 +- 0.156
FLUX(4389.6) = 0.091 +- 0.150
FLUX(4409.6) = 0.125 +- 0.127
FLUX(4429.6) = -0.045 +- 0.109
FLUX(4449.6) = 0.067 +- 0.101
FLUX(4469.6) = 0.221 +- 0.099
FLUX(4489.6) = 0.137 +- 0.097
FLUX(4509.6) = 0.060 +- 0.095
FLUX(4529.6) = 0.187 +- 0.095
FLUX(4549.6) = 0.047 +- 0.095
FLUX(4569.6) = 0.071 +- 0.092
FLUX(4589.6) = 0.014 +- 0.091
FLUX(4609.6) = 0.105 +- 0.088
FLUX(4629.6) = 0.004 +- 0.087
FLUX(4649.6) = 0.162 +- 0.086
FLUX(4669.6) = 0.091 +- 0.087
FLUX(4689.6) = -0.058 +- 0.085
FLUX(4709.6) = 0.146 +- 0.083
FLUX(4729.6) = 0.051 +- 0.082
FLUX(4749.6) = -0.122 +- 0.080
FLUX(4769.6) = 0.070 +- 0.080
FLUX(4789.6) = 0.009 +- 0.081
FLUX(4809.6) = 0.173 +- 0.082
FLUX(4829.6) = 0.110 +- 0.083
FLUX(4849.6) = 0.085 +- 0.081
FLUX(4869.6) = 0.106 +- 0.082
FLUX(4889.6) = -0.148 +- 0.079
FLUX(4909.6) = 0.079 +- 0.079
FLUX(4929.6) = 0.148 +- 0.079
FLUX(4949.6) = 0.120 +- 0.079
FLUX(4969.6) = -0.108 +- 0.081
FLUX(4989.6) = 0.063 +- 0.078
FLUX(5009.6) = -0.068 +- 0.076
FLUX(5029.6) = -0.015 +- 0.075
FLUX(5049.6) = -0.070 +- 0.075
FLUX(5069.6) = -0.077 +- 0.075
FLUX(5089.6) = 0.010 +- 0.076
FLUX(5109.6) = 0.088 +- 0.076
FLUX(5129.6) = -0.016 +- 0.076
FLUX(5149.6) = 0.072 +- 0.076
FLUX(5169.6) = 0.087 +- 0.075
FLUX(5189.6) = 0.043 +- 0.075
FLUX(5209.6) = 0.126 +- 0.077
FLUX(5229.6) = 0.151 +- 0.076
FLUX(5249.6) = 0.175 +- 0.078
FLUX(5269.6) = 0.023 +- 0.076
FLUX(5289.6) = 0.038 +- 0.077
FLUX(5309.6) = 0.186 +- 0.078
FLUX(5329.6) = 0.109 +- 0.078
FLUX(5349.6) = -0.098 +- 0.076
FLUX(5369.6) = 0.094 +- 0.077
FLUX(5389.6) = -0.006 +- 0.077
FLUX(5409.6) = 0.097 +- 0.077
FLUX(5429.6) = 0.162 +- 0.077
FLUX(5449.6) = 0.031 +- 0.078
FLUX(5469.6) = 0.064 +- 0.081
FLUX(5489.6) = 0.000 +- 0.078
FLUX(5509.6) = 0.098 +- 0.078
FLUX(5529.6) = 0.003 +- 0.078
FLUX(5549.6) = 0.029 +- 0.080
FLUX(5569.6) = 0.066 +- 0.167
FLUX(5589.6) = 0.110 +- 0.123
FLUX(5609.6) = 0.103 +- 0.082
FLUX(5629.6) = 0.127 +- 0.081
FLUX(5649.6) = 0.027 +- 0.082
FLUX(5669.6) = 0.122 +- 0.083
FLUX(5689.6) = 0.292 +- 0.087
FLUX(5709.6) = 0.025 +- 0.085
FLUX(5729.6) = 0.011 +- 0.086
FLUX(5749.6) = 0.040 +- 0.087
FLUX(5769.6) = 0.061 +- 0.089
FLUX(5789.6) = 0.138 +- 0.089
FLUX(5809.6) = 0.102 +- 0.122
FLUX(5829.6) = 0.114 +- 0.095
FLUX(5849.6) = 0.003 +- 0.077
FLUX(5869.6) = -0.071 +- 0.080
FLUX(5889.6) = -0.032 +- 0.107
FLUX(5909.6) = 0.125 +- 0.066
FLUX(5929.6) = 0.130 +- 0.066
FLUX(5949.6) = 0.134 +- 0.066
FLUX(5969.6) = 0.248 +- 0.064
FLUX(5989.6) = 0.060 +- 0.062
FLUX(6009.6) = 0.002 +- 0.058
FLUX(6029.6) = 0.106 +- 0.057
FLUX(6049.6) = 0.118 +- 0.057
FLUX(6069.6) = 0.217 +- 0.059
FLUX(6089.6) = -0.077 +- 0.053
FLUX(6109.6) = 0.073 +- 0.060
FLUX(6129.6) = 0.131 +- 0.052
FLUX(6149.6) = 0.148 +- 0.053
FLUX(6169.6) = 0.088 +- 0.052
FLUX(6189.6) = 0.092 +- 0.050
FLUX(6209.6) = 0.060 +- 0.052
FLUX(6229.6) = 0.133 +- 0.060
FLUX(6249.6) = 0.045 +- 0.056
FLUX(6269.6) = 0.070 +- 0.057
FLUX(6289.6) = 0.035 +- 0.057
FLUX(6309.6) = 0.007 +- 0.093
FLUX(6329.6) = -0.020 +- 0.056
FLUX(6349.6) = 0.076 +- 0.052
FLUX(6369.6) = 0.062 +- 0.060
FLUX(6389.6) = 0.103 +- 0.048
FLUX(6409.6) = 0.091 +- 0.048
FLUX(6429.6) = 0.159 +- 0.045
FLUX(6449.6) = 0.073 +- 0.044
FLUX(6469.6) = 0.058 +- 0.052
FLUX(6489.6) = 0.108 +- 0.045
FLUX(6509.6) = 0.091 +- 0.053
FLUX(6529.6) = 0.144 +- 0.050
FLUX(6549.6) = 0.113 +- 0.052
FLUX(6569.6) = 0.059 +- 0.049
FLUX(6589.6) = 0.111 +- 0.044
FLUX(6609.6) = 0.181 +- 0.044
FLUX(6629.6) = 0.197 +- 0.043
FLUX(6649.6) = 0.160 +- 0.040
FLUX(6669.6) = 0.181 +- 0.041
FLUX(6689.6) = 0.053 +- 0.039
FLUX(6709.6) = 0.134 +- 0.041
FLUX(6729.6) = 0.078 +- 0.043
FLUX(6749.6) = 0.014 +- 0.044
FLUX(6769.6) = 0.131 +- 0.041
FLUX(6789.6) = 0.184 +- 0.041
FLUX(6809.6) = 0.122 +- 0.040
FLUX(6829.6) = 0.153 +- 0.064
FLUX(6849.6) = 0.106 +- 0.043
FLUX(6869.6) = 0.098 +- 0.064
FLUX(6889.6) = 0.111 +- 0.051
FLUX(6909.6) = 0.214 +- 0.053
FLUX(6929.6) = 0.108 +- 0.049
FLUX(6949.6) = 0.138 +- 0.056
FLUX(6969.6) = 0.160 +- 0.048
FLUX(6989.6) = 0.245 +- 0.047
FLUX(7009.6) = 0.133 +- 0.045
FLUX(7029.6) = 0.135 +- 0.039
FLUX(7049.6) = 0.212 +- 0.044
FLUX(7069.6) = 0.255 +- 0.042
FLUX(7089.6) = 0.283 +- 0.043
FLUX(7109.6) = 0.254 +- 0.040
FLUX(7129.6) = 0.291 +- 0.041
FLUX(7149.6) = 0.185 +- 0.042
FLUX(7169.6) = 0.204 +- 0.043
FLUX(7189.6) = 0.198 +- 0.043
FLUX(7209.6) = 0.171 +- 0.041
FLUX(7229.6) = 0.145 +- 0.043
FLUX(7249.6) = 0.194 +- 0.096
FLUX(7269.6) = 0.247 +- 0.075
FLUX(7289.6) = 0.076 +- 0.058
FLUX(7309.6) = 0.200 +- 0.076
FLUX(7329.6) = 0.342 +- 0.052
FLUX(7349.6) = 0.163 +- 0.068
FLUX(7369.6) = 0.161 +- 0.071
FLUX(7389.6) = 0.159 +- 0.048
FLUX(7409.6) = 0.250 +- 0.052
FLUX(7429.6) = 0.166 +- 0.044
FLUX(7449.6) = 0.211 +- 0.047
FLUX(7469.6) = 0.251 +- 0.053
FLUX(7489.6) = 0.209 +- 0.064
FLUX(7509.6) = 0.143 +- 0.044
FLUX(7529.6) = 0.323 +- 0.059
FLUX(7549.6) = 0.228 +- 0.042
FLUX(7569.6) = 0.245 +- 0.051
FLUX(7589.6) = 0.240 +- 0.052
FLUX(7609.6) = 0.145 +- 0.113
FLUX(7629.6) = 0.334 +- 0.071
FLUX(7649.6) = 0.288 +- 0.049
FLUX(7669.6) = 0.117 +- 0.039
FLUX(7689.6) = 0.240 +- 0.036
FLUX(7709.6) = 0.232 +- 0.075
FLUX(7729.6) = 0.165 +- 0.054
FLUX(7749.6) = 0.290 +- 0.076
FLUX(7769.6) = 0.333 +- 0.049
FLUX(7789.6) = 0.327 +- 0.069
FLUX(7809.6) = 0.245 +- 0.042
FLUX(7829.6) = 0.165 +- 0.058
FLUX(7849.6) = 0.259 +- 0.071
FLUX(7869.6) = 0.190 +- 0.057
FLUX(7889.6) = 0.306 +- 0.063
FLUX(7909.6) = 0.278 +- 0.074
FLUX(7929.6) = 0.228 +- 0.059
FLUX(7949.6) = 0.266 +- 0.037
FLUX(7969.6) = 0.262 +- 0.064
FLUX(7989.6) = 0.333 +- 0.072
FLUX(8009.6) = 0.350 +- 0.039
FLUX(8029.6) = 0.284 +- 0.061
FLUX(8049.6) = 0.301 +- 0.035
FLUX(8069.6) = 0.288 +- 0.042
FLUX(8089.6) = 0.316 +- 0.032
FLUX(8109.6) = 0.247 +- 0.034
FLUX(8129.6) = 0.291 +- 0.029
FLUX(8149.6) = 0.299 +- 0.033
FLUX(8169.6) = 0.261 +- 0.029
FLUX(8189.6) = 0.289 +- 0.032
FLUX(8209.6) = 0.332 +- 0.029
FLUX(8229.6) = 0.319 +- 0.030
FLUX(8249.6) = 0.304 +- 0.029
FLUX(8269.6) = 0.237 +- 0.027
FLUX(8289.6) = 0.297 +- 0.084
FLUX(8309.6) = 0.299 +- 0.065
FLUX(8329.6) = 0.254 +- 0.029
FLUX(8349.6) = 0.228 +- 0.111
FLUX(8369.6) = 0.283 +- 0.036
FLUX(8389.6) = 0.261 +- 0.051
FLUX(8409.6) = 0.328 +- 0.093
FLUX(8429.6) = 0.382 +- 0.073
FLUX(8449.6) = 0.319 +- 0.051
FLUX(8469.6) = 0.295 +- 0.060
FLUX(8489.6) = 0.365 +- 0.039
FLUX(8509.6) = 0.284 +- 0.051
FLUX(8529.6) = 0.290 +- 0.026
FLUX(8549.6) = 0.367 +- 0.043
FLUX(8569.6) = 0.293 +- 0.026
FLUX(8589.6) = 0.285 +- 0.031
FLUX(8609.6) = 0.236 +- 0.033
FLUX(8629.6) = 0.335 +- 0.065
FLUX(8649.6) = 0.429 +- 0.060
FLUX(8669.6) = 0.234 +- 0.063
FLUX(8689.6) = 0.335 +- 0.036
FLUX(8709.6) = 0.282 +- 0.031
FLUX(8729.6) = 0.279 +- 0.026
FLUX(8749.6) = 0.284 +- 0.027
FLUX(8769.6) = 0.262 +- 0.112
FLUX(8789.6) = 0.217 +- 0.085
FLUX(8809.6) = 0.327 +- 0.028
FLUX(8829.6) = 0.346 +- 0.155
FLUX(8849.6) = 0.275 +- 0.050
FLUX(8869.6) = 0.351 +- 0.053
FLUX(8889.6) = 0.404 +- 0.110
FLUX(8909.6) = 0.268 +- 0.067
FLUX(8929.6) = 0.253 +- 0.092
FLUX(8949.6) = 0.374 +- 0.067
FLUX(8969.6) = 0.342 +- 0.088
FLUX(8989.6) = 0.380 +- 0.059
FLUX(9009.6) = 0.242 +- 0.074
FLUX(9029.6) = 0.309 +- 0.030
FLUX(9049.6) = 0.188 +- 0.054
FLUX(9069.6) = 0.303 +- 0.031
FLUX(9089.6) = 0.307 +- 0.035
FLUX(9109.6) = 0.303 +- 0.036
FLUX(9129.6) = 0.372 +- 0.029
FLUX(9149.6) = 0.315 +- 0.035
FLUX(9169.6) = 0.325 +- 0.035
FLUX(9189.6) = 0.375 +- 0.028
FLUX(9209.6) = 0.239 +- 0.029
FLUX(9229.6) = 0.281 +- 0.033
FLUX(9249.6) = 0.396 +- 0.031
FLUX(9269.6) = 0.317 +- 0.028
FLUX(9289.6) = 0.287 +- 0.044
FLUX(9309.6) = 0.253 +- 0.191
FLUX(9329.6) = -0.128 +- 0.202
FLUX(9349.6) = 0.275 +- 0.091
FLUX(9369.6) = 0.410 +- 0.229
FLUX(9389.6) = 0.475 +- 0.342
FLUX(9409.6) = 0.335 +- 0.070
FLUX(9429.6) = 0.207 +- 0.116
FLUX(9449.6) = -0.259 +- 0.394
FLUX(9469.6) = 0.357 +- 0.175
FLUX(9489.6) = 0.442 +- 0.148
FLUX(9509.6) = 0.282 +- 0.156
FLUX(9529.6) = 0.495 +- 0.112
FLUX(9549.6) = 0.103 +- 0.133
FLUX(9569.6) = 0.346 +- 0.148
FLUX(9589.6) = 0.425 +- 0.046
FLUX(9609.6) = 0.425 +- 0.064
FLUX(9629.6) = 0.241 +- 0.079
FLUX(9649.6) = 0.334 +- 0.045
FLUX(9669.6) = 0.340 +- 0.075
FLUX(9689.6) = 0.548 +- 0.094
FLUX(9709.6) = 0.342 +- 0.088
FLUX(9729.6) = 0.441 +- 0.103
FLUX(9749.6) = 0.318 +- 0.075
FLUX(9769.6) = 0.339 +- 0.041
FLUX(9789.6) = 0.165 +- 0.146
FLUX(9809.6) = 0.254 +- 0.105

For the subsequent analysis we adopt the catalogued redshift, 0.75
